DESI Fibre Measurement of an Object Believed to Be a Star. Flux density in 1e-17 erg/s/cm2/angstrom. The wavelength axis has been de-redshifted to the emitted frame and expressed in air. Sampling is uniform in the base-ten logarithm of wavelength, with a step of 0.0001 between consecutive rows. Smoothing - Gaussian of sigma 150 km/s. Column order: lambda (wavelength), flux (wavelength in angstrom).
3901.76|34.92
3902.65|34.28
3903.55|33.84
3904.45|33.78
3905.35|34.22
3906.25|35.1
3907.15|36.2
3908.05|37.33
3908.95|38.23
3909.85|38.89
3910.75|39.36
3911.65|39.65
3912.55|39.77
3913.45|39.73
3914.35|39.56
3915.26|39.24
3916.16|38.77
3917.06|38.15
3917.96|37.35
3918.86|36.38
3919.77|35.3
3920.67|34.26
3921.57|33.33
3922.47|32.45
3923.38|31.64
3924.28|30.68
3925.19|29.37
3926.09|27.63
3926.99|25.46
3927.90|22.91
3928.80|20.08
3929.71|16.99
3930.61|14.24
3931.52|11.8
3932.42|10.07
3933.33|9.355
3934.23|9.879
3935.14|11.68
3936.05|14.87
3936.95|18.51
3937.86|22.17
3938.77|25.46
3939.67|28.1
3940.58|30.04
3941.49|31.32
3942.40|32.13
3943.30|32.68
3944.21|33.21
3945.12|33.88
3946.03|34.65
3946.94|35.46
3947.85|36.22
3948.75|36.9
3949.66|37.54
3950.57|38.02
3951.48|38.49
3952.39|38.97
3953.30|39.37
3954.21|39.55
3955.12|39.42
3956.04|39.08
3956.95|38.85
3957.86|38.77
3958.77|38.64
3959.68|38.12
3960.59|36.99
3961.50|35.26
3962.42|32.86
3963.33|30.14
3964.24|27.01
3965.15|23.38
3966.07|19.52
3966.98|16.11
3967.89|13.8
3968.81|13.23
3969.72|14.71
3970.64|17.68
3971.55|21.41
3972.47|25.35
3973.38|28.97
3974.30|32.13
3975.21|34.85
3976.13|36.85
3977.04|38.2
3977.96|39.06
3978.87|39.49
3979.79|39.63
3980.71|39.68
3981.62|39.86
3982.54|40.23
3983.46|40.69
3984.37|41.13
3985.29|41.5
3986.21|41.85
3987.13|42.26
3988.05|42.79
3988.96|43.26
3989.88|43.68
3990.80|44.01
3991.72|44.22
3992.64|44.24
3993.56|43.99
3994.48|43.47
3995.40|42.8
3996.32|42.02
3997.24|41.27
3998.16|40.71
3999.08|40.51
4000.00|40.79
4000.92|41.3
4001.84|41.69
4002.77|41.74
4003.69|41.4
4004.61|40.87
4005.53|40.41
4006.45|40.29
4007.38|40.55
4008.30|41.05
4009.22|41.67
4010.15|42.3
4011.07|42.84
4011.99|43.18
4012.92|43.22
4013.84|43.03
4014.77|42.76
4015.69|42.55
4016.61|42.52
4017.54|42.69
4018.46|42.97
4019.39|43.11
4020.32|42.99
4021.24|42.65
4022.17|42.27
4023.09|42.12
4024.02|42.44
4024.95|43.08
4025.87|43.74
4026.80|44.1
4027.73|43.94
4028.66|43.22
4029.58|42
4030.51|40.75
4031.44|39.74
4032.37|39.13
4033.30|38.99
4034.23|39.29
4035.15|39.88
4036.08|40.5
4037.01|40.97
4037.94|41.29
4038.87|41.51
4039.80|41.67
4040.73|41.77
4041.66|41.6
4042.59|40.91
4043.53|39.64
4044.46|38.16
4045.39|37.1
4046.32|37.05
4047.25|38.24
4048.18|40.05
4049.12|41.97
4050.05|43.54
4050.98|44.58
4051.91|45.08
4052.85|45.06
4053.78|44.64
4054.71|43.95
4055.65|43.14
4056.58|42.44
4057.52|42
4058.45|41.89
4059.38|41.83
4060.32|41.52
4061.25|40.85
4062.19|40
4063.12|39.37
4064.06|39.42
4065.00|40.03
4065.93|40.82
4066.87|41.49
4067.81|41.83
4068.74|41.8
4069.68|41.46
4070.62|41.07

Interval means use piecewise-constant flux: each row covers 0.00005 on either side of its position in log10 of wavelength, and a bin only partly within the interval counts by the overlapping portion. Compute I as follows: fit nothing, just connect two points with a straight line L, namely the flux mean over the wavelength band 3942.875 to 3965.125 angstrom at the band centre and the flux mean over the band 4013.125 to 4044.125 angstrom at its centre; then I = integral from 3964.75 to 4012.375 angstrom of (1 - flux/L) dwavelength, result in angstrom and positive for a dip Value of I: 2.4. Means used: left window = 36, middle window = 36.9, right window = 41.8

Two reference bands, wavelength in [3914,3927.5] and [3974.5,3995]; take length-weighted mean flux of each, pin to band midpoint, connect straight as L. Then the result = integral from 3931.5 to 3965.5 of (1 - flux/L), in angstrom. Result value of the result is 6.1 angstrom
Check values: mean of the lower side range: 33.9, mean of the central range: 30.5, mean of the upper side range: 41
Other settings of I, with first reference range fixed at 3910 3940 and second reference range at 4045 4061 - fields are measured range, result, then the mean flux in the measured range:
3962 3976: 3.8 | 23.7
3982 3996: -3.2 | 42.6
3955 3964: -1.5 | 36.5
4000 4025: -3.1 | 42.1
